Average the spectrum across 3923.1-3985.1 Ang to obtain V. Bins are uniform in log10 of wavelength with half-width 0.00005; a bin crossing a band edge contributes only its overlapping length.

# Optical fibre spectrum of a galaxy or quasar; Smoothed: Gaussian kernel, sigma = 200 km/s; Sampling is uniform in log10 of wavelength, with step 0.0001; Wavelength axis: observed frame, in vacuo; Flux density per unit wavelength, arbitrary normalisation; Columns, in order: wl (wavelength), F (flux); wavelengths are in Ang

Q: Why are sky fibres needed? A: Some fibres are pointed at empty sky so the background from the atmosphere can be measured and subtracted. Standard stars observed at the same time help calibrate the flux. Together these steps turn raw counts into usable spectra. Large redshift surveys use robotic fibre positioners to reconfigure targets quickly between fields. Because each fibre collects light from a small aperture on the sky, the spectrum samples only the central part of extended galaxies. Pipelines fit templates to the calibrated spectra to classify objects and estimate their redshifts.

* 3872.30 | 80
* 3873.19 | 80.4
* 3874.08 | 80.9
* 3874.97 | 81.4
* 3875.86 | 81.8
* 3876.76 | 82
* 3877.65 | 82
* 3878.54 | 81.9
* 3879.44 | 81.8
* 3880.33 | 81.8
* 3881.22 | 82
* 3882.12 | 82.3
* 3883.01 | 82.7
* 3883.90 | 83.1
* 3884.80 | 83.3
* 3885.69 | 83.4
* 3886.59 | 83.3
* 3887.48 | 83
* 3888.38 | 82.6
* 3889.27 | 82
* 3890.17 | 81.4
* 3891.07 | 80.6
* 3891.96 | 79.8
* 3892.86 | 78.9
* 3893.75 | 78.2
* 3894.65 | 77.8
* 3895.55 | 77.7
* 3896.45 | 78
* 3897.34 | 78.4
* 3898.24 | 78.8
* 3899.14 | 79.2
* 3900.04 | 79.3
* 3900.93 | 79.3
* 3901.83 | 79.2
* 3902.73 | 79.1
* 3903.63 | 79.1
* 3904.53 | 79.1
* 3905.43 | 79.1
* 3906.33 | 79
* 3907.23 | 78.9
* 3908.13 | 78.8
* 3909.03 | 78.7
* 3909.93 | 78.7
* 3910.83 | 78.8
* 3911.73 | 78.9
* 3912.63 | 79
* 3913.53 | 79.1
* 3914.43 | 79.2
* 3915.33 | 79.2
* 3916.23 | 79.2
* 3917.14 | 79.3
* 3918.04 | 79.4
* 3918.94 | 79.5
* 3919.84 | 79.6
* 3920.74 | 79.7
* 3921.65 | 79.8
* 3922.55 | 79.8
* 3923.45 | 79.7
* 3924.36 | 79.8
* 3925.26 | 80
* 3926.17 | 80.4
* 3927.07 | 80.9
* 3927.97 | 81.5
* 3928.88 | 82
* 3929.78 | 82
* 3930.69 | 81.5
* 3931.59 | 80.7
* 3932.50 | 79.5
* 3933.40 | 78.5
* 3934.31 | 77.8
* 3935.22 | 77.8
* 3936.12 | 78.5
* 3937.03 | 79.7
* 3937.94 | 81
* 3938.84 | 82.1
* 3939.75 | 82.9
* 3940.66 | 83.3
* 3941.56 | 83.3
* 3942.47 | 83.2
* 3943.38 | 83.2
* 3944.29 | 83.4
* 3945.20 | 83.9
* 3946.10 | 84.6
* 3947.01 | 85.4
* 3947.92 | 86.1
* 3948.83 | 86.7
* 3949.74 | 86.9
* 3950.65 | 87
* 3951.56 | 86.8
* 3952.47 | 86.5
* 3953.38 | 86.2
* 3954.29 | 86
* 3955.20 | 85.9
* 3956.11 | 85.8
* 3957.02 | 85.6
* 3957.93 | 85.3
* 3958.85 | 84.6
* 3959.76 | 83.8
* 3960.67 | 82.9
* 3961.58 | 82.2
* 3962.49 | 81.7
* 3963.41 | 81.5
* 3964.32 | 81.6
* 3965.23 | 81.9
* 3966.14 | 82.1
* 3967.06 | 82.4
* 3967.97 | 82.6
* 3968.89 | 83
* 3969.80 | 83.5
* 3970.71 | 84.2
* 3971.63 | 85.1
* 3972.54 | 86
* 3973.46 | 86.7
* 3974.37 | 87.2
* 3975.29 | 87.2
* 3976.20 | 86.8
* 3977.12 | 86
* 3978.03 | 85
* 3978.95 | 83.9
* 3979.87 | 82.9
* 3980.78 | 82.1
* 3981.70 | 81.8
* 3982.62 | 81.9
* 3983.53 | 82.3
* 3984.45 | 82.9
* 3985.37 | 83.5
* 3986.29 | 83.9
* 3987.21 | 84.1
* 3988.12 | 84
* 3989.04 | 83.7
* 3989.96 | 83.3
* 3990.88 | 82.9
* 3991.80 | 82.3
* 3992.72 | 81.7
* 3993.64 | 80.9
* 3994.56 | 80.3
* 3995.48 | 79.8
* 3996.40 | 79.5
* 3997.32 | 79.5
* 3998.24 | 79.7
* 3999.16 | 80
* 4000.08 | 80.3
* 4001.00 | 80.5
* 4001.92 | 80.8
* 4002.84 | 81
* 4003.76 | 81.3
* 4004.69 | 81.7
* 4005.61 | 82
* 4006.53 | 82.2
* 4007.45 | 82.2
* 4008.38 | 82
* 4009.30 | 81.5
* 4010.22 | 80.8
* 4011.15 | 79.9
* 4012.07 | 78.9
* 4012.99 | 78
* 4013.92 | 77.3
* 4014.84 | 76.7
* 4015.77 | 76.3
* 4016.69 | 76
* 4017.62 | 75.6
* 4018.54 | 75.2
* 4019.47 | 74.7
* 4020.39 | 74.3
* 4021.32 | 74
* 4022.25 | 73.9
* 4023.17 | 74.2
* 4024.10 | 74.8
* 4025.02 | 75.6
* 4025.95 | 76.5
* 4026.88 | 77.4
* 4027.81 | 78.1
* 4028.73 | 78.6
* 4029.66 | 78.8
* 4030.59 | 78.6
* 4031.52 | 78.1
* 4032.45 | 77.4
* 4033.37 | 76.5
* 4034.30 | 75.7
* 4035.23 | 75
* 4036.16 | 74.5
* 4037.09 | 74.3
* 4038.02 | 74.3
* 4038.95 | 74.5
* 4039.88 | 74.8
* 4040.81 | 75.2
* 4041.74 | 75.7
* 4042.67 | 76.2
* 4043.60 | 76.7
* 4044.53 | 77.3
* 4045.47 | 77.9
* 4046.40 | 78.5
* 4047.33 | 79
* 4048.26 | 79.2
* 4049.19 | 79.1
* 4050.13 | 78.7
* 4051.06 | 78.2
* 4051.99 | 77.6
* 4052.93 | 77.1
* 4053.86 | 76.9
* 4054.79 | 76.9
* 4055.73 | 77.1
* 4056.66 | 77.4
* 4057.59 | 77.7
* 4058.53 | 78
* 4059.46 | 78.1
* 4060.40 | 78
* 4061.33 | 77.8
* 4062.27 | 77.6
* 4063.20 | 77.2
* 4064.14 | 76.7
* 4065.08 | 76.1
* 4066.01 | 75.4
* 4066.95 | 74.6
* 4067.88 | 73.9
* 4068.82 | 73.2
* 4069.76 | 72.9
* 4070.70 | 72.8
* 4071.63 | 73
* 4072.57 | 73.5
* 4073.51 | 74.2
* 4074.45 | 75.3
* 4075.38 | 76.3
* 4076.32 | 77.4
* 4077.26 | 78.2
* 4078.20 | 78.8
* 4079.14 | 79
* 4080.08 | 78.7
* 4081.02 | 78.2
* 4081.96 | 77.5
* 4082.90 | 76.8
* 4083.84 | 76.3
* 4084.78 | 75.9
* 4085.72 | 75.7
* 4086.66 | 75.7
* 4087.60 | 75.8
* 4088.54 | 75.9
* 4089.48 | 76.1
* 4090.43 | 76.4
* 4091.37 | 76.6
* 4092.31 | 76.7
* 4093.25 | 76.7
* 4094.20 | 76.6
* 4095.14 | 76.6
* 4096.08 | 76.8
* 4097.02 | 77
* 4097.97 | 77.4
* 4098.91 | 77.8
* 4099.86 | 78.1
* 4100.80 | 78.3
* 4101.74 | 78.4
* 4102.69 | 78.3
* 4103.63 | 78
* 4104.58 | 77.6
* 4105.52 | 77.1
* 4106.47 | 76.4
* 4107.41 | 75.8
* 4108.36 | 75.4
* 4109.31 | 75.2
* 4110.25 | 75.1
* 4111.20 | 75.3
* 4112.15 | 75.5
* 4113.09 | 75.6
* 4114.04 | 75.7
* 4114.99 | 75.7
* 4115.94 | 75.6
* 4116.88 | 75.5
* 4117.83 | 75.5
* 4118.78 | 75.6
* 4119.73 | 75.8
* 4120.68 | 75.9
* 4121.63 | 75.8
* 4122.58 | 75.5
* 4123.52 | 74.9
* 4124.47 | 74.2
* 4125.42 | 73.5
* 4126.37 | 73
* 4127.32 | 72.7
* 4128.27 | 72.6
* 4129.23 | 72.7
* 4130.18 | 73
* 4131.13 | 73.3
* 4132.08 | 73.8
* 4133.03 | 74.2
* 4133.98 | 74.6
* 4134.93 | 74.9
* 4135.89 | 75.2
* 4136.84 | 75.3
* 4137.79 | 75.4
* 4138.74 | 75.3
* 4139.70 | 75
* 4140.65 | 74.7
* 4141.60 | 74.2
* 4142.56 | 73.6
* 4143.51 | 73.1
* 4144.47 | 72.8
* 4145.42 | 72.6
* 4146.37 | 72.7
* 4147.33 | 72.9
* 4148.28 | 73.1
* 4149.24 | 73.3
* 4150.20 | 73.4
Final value 83.2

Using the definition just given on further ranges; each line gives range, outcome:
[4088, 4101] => 76.9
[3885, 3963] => 81.3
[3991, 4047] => 78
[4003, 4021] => 78.7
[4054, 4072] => 76.1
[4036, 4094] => 76.5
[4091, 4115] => 76.7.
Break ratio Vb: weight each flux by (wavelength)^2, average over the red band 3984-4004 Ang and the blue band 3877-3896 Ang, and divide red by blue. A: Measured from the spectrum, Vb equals 1.06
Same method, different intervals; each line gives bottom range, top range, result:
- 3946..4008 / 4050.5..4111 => 0.97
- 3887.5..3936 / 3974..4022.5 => 1.06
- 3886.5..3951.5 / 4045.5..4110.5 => 1.03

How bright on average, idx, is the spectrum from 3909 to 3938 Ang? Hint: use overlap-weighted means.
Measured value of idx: 79.7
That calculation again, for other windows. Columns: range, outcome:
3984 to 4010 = 81.7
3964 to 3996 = 83.4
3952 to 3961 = 85.3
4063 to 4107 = 76.4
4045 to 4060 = 77.9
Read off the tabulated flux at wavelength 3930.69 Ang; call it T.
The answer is 81.5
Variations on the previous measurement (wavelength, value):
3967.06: 82.4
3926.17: 80.4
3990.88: 82.9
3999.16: 80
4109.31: 75.2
